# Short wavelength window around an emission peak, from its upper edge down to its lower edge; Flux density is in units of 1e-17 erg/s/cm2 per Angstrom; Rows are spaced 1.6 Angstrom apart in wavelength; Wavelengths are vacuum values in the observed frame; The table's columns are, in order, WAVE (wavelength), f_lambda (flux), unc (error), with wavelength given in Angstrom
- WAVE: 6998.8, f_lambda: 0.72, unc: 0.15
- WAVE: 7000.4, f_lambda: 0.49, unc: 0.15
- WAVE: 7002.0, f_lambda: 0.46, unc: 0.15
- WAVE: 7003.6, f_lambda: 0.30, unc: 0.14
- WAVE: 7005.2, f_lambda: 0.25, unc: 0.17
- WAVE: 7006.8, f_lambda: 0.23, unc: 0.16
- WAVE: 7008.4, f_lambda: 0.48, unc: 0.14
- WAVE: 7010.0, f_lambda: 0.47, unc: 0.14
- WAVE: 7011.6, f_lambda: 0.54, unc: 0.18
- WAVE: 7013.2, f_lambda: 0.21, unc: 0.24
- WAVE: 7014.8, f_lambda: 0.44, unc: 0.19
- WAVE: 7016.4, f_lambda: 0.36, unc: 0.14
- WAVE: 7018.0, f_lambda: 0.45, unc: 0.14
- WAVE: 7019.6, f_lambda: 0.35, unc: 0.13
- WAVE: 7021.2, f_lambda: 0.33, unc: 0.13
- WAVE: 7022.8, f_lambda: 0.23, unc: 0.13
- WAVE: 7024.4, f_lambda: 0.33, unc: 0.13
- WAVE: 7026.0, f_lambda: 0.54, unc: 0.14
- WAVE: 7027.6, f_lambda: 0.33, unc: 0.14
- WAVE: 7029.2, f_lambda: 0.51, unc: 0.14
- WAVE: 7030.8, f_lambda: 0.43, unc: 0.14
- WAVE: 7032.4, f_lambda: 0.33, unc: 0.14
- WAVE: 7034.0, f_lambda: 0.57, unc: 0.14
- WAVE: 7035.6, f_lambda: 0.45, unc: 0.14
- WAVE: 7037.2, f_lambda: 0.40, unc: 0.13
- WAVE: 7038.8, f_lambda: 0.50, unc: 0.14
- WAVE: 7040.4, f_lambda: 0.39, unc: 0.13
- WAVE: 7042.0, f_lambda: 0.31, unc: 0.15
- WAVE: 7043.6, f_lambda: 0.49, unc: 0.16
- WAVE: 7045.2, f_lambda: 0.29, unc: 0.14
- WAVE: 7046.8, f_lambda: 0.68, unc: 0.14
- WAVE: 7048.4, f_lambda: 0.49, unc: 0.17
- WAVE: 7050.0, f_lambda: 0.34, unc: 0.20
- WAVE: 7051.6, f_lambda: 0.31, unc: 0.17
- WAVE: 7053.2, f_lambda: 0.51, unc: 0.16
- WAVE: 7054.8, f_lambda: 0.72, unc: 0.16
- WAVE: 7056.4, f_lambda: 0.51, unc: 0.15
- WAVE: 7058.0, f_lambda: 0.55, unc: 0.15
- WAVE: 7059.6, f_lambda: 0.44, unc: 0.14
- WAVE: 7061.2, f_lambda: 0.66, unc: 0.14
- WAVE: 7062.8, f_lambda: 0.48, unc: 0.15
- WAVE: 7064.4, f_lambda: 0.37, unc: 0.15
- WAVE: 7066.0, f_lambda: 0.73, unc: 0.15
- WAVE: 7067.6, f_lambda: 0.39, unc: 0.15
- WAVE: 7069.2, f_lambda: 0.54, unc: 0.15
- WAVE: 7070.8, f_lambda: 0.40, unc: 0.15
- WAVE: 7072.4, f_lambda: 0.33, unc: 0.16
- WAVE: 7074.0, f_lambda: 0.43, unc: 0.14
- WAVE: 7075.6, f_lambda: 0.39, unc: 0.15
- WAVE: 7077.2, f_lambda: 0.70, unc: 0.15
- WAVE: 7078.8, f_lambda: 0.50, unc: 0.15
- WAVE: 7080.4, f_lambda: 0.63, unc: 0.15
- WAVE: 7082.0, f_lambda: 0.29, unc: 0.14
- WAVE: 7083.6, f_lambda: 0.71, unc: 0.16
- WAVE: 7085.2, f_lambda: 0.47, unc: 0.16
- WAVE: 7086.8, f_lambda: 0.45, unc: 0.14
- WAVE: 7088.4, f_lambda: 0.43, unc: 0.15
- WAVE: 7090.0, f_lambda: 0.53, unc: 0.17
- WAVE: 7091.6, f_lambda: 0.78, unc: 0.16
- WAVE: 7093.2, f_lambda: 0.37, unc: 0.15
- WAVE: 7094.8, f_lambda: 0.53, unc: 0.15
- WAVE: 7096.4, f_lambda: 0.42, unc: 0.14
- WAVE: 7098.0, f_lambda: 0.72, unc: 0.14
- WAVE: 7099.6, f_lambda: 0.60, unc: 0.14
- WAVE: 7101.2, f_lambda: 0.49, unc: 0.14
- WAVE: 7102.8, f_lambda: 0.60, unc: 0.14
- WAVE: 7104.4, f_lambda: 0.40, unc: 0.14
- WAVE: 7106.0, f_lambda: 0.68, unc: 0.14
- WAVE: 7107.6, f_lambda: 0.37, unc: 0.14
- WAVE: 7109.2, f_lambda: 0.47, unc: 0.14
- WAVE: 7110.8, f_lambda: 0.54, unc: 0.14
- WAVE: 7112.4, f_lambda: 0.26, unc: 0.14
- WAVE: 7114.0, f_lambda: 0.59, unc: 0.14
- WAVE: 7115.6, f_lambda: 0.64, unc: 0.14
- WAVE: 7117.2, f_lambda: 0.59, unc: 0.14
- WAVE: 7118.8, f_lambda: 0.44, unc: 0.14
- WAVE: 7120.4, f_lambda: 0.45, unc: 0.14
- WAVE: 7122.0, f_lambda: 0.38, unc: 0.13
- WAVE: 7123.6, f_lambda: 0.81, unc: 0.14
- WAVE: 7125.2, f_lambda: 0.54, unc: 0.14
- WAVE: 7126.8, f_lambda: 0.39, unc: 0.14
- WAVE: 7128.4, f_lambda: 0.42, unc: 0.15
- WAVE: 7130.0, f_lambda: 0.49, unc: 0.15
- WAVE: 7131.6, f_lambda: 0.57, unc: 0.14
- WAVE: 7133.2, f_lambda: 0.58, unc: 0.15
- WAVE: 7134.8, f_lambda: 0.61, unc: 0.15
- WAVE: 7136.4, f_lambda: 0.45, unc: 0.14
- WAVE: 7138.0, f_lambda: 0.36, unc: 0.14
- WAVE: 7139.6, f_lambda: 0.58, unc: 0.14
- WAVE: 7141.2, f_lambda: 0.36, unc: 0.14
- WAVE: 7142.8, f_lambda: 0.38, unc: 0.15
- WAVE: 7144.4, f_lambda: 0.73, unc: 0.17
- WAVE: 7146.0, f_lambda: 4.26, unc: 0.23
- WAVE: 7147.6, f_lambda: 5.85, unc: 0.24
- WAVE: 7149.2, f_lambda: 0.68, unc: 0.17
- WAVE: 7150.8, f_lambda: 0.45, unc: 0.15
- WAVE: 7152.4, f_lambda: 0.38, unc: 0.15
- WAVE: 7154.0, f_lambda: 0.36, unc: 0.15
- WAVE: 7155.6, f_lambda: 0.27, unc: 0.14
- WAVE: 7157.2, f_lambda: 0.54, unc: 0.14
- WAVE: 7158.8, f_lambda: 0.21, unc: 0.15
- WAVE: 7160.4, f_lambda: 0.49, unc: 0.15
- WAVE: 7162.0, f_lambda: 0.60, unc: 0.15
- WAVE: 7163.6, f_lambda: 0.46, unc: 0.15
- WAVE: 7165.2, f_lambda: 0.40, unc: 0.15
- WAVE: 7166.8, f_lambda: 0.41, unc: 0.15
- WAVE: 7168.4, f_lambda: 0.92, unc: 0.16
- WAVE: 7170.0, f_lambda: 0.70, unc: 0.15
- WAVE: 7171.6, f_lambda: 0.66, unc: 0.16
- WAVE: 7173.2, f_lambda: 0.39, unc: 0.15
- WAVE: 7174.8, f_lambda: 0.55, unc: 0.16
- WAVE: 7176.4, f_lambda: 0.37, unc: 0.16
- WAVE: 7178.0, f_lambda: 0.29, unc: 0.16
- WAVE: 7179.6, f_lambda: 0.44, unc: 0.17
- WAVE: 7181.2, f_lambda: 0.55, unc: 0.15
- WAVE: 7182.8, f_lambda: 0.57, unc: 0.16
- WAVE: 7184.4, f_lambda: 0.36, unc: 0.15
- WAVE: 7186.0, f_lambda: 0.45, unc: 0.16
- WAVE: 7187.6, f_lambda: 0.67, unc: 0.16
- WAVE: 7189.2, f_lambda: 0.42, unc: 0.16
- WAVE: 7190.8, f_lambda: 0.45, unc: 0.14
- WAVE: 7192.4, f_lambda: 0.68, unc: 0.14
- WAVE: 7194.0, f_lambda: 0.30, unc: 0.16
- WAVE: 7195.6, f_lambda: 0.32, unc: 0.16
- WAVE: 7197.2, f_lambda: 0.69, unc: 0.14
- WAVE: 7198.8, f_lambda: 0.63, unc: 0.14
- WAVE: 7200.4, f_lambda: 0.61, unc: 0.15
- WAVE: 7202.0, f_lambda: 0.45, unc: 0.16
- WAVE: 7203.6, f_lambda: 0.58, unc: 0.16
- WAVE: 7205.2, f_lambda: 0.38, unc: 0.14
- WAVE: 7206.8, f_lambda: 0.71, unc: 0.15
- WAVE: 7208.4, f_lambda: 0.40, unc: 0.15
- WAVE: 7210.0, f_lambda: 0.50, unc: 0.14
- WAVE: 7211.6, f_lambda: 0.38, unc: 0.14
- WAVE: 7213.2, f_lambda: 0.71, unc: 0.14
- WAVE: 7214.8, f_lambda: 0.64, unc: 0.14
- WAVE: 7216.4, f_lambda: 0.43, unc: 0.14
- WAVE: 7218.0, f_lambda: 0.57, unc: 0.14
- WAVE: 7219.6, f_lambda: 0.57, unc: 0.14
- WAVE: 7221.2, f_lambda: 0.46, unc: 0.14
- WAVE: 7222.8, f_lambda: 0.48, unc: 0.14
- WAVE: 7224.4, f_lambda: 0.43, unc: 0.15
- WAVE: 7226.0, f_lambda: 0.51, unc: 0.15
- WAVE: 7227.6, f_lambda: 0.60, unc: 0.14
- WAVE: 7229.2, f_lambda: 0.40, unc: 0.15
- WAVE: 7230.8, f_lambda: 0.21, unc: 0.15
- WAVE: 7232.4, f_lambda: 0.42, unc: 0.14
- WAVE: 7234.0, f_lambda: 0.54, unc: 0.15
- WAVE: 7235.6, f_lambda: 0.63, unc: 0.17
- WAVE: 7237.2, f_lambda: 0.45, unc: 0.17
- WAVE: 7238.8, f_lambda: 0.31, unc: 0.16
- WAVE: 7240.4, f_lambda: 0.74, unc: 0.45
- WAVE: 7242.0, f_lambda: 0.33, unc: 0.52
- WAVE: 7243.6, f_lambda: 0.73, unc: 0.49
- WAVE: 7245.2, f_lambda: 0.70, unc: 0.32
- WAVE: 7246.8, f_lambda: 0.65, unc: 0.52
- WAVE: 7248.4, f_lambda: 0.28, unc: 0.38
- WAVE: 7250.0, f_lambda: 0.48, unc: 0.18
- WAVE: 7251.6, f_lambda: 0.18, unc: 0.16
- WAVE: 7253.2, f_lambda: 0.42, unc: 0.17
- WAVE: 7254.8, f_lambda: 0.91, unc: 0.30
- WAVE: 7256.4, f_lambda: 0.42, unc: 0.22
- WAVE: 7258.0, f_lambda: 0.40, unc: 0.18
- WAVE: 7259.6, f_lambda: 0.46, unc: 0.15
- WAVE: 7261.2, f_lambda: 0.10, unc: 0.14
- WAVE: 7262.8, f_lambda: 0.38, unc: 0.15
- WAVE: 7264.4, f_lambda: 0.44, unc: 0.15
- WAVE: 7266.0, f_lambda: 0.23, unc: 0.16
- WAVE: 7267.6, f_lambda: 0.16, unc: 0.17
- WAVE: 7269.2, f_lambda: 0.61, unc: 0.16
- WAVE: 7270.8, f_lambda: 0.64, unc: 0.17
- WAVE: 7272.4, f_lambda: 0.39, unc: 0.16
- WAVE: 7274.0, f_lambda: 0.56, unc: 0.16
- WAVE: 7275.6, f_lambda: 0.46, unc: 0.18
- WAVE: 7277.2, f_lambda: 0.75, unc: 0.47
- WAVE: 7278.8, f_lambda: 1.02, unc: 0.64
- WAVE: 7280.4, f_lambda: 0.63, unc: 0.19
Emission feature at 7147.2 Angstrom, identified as Halpha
